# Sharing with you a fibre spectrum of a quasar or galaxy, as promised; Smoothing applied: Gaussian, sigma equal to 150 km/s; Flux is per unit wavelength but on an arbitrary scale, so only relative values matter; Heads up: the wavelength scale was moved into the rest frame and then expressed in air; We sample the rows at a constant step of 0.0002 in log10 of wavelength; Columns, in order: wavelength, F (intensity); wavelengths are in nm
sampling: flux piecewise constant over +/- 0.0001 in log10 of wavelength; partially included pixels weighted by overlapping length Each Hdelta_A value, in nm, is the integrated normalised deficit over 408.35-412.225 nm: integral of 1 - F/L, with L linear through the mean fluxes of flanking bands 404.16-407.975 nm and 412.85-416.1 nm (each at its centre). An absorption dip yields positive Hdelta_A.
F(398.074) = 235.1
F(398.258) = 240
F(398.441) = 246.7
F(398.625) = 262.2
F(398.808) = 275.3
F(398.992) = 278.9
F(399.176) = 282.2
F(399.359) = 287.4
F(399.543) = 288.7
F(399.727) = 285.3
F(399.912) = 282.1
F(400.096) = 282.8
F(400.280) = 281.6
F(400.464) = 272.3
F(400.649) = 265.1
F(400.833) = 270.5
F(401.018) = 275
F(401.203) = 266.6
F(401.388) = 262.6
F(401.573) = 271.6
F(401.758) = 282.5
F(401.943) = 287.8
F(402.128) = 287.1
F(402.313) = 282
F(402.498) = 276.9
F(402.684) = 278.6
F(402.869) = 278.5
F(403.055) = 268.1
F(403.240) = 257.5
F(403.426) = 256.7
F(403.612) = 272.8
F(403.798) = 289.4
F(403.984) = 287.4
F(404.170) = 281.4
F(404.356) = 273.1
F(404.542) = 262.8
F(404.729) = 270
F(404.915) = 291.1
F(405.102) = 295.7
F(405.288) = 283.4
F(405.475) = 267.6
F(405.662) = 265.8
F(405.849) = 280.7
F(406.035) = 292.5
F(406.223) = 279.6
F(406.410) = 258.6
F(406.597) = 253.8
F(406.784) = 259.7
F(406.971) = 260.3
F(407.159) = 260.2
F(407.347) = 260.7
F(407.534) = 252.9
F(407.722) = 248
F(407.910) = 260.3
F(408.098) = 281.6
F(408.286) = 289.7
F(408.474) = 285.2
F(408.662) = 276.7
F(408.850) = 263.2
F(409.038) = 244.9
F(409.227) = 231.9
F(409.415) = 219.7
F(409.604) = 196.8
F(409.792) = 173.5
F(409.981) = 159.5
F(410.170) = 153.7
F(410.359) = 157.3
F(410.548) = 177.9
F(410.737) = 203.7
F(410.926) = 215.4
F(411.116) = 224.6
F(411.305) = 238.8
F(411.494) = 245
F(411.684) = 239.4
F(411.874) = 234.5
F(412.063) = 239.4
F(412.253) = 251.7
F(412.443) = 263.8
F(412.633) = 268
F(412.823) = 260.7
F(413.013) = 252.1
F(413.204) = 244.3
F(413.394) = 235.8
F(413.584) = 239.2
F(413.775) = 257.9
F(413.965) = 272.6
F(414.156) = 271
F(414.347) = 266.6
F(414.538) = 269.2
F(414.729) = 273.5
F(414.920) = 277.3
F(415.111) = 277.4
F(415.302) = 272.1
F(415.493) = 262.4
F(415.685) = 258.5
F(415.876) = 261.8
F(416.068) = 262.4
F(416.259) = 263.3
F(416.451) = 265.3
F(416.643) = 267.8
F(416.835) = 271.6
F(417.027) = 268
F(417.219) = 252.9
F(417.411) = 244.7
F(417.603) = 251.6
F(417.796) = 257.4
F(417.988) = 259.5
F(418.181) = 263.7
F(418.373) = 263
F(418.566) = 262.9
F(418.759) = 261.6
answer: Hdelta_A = 0.66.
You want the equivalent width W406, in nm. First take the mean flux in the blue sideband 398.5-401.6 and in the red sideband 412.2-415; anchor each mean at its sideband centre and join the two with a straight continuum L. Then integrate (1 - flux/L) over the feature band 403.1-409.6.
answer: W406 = 0.04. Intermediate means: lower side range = 276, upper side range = 260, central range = 267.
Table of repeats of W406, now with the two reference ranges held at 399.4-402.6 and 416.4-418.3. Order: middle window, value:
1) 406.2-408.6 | 0.05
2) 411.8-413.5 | 0.10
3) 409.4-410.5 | 0.39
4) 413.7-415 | -0.03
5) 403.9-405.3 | -0.03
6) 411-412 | 0.11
